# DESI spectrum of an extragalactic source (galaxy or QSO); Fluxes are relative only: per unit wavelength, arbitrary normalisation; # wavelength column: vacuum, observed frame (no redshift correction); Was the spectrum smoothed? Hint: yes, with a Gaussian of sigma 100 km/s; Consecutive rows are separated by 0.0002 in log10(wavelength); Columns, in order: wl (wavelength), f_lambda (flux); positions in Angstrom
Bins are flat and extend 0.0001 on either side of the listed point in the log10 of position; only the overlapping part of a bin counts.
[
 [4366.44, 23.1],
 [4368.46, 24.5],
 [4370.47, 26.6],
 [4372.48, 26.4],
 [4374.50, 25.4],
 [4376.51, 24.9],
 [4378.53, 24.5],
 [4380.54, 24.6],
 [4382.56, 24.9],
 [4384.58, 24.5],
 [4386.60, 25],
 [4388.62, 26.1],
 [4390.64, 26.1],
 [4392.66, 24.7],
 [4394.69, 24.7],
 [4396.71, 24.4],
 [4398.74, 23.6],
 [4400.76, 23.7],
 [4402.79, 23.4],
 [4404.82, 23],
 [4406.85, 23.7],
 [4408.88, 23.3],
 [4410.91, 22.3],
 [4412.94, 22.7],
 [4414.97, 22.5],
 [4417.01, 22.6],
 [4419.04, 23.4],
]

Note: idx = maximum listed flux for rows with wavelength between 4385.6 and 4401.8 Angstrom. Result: 26.1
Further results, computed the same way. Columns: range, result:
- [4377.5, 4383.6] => 24.9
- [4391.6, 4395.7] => 24.7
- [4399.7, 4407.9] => 23.7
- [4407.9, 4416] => 23.3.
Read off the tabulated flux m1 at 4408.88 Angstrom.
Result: 23.3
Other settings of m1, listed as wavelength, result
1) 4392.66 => 24.7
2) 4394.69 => 24.7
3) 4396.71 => 24.4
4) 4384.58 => 24.5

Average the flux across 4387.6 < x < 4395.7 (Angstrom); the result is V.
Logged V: 25.4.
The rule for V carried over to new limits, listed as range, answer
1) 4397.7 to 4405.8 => 23.4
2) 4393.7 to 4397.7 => 24.6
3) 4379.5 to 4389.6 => 25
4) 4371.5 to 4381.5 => 25.2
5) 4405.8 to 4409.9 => 23.5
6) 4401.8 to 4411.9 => 23.1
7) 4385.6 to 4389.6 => 25.6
